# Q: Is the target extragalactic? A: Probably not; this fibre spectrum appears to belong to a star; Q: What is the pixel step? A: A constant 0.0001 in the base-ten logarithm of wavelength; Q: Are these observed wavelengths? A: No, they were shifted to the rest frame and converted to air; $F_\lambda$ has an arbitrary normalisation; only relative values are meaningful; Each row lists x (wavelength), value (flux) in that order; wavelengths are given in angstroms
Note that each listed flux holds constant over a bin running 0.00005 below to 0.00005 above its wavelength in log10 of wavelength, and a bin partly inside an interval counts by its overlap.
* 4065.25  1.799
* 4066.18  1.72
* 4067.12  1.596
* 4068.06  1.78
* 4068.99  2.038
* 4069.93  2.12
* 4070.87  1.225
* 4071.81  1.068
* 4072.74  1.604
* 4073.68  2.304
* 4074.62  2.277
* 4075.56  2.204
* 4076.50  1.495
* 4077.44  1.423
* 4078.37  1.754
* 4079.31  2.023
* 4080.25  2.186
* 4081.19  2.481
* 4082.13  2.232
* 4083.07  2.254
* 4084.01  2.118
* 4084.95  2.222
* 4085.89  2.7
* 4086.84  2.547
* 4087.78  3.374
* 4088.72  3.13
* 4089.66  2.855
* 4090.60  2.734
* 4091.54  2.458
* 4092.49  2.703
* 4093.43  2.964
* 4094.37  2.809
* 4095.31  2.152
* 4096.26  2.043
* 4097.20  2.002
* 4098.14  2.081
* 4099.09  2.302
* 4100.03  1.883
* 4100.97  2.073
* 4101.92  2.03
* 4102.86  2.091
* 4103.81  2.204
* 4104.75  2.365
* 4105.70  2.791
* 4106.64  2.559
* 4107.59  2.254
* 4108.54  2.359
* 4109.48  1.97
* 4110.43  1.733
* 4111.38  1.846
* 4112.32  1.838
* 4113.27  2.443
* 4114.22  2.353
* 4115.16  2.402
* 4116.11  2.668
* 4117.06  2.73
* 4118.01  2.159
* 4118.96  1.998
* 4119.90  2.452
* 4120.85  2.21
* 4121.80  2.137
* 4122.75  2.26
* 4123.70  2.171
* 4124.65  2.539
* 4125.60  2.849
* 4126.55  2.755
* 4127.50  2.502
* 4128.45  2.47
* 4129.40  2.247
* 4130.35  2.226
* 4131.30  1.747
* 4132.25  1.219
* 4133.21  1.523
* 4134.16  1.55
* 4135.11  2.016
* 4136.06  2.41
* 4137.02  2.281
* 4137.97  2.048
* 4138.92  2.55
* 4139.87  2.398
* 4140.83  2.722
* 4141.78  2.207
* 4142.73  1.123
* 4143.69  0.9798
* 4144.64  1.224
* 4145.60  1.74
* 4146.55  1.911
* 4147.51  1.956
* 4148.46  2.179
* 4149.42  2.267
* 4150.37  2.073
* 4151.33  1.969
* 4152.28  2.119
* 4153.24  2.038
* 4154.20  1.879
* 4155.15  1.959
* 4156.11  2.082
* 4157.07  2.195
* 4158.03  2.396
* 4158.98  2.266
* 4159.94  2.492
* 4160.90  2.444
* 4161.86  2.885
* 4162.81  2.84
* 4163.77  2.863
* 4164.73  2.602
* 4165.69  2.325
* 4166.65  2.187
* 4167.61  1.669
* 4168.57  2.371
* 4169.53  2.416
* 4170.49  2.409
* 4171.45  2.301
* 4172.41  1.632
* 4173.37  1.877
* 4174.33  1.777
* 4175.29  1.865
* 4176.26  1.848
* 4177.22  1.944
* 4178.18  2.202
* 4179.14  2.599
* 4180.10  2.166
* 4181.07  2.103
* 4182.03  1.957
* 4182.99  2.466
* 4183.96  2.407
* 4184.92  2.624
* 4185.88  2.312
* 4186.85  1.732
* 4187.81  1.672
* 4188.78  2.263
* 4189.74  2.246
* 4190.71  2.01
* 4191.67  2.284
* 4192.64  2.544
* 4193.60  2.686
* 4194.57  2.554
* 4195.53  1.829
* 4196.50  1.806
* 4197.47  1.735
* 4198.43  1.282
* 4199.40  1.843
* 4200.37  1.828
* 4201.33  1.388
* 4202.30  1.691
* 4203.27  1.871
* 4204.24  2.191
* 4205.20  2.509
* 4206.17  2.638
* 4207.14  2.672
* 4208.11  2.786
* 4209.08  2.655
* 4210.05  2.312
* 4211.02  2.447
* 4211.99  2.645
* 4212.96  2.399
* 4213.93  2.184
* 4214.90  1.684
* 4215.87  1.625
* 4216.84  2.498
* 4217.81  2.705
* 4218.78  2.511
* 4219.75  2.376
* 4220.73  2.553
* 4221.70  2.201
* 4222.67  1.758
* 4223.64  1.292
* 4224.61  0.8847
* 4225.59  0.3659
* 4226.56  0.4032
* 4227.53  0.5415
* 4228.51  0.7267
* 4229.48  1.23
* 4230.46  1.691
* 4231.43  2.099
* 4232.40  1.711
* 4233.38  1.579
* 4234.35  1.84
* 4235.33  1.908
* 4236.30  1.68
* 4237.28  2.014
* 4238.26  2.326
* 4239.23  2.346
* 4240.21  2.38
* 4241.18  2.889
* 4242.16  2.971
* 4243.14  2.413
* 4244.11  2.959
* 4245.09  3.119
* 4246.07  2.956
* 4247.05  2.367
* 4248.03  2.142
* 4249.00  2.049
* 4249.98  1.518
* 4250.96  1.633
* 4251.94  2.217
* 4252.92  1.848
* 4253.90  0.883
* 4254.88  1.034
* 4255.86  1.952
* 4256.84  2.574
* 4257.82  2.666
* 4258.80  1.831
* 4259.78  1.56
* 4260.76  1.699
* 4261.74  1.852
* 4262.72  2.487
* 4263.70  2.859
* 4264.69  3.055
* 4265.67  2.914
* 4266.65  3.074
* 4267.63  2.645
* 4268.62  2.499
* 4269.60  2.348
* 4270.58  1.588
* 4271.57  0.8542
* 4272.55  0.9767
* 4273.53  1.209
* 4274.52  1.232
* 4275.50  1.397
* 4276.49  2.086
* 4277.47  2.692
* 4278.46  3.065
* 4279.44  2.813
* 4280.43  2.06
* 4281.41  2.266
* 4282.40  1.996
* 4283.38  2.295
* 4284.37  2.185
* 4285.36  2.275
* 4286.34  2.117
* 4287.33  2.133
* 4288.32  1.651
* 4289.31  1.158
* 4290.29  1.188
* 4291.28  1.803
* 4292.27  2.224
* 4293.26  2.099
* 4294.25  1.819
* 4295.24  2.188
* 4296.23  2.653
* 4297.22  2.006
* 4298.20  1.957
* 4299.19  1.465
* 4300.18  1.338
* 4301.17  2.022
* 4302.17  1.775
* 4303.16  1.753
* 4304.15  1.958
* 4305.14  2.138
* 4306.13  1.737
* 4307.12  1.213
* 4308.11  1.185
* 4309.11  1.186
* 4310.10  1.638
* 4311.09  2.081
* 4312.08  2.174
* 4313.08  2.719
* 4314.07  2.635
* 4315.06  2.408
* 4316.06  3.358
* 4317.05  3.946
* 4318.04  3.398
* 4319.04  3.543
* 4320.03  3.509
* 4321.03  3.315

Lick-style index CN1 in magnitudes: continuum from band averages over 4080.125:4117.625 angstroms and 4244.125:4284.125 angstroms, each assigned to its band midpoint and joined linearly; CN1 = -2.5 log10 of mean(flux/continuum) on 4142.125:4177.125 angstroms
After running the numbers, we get 0.10 mag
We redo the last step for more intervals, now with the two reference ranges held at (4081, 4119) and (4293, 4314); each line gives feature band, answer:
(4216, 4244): 0.102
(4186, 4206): 0.063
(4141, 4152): 0.233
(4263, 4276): -0.052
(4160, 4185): -0.032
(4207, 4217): -0.119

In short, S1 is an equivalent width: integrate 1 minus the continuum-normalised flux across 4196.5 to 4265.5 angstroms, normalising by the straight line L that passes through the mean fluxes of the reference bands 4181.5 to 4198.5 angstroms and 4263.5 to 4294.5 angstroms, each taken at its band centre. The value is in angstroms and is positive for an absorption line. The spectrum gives 3.0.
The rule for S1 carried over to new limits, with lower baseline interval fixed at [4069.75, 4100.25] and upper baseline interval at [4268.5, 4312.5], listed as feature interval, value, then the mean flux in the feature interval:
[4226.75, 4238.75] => 2.4 angstroms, 1.58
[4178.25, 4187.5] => -0.8 angstroms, 2.25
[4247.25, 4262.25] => 0.7 angstroms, 1.84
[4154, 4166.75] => -1.8 angstroms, 2.4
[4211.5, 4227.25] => 1.1 angstroms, 1.86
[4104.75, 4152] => 0.4 angstroms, 2.14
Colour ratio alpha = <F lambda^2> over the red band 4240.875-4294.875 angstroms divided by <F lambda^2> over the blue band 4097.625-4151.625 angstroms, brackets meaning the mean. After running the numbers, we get 1.1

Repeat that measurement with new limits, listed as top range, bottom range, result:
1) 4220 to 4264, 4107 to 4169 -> 0.92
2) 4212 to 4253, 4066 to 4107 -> 0.96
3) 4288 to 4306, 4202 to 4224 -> 0.84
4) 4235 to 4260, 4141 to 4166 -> 1.07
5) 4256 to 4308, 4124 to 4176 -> 1.01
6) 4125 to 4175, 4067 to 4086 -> 1.14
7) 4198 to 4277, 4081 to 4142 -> 0.92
